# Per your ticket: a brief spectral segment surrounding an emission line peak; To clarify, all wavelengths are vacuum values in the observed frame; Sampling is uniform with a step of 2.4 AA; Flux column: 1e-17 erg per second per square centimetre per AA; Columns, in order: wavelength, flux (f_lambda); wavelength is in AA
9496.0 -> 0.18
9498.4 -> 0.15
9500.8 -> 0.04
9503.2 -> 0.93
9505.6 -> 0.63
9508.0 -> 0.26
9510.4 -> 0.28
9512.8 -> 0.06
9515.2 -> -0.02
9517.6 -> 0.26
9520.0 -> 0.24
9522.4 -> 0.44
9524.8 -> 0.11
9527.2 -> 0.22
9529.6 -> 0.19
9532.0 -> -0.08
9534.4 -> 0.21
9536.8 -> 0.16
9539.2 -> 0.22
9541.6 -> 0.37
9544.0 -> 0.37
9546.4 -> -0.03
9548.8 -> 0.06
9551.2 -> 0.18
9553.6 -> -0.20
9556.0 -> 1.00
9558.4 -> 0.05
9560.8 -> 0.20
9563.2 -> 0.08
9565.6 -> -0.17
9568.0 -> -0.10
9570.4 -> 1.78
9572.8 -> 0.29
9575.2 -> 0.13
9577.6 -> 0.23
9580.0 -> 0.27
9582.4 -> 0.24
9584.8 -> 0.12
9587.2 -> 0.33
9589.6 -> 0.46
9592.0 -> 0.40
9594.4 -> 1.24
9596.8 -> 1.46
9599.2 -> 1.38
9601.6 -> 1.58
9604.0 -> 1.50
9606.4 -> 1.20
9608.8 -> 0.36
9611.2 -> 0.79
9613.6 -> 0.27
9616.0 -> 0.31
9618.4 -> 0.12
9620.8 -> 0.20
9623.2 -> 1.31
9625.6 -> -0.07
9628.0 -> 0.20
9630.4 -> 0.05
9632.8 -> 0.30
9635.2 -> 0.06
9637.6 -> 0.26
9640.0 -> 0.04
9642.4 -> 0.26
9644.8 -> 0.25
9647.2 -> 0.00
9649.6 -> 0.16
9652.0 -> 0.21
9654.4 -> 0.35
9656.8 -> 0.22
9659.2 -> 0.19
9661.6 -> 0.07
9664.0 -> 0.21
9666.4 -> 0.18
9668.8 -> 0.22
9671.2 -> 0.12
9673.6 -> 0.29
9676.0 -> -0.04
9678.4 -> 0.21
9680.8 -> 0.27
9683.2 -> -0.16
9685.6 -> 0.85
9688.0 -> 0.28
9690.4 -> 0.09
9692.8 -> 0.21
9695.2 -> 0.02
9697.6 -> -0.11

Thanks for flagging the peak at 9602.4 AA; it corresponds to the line [O II] 3727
